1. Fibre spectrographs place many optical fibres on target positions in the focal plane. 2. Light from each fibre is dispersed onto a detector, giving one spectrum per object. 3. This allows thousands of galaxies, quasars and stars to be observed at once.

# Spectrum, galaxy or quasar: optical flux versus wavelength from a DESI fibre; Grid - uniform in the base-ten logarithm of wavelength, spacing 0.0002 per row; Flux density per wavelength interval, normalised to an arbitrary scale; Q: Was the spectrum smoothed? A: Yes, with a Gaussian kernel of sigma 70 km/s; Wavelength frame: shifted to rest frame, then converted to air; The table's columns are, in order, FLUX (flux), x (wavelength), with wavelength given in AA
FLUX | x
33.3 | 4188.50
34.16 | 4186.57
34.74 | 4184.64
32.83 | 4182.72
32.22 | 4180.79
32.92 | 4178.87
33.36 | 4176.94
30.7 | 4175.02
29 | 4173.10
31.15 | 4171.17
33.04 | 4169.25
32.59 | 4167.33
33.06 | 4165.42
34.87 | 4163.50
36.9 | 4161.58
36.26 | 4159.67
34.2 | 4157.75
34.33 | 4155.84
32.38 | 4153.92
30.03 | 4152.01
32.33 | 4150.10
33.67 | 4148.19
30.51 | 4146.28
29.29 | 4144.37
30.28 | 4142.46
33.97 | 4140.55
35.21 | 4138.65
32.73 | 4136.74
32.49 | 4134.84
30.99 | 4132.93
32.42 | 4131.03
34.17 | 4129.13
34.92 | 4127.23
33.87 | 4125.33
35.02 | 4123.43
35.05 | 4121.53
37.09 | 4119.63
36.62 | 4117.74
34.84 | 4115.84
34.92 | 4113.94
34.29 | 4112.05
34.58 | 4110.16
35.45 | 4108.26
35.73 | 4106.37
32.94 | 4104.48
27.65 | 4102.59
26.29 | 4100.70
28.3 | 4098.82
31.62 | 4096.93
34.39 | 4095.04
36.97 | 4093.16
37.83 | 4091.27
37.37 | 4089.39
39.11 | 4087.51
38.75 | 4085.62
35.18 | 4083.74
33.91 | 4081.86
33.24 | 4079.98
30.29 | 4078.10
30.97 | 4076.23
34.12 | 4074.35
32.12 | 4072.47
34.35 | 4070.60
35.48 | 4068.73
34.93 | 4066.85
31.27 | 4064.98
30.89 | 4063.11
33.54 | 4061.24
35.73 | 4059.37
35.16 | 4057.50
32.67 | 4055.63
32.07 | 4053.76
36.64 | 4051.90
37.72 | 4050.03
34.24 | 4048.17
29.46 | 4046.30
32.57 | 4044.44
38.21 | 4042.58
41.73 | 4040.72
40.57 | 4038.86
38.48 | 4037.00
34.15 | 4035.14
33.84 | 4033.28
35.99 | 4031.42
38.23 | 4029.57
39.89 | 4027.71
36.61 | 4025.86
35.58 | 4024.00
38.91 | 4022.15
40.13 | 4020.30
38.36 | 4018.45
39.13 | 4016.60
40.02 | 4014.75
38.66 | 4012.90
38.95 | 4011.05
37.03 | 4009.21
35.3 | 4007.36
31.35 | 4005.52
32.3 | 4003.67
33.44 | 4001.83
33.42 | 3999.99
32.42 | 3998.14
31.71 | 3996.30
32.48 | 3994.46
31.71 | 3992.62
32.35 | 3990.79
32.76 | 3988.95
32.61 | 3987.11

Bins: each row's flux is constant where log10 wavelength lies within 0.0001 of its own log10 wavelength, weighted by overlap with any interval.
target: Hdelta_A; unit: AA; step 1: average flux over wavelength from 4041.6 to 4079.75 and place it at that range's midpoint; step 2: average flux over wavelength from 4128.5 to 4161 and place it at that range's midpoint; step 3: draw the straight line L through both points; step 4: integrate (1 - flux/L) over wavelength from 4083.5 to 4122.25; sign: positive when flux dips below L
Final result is -1.6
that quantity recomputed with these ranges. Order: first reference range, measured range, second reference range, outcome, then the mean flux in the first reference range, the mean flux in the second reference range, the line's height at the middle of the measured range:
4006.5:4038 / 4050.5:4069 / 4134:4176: 1.20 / 37.6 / 32.7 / 36.2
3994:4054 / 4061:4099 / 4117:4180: 0.69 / 36.1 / 33.2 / 34.8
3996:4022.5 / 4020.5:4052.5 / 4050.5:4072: -1.59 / 36.1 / 33.9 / 35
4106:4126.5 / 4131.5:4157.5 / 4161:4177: 1.21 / 35.2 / 32.6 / 33.8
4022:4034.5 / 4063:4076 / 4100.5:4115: 0.57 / 36.8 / 33.1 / 34.9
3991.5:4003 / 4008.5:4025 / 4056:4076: -2.86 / 32.5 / 33.6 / 32.8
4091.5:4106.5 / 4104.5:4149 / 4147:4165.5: -1.44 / 31.8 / 33.8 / 32.8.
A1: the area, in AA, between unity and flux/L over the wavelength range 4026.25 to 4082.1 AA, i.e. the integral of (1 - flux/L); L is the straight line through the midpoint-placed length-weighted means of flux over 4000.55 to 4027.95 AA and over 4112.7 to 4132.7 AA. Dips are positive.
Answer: 2.1 AA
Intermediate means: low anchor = 36.9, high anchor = 34.7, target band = 34.8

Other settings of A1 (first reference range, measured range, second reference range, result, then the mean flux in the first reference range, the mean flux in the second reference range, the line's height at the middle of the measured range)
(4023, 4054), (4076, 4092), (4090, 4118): -0.5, 36.3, 33.5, 34.3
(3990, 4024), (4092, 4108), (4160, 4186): 1.0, 35.5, 33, 34.1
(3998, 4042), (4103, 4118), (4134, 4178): -0.2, 36.9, 32.7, 34.1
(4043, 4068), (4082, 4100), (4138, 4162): -1.0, 33.7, 32.9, 33.4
